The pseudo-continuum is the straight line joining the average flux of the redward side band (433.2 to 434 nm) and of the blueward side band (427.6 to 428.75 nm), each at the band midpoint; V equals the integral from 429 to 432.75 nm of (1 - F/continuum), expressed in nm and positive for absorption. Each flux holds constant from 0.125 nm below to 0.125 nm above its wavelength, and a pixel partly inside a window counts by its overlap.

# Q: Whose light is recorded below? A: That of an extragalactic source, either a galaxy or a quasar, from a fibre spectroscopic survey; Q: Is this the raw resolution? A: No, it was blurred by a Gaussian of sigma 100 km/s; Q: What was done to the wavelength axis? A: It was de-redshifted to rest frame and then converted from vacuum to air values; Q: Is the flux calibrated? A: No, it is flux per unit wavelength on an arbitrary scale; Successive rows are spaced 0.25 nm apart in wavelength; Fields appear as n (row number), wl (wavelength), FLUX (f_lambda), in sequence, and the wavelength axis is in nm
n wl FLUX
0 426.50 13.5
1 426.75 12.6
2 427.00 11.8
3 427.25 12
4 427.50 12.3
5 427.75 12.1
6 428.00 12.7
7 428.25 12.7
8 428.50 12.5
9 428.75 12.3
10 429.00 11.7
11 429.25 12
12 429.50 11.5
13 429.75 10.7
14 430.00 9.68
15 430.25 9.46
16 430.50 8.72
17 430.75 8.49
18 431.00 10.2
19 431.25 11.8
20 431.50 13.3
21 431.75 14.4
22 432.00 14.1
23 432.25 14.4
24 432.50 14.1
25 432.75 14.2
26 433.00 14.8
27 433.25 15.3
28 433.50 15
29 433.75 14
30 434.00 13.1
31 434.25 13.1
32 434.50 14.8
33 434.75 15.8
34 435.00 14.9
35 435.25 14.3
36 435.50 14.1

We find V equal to 0.49 nm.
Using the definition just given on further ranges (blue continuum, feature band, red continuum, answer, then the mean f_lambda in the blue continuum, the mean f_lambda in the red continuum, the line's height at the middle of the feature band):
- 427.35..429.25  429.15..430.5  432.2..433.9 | 0.263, 12.3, 14.5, 13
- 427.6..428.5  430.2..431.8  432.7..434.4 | 0.313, 12.5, 14.2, 13.4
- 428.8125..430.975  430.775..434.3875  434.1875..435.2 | -0.220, 10.3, 14.7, 12.8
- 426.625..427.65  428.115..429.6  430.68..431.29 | -0.117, 12.2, 10.1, 11.2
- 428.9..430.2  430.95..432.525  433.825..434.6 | -0.129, 11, 13.7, 12.2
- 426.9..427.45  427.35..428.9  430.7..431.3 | -0.122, 12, 10.2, 11.5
